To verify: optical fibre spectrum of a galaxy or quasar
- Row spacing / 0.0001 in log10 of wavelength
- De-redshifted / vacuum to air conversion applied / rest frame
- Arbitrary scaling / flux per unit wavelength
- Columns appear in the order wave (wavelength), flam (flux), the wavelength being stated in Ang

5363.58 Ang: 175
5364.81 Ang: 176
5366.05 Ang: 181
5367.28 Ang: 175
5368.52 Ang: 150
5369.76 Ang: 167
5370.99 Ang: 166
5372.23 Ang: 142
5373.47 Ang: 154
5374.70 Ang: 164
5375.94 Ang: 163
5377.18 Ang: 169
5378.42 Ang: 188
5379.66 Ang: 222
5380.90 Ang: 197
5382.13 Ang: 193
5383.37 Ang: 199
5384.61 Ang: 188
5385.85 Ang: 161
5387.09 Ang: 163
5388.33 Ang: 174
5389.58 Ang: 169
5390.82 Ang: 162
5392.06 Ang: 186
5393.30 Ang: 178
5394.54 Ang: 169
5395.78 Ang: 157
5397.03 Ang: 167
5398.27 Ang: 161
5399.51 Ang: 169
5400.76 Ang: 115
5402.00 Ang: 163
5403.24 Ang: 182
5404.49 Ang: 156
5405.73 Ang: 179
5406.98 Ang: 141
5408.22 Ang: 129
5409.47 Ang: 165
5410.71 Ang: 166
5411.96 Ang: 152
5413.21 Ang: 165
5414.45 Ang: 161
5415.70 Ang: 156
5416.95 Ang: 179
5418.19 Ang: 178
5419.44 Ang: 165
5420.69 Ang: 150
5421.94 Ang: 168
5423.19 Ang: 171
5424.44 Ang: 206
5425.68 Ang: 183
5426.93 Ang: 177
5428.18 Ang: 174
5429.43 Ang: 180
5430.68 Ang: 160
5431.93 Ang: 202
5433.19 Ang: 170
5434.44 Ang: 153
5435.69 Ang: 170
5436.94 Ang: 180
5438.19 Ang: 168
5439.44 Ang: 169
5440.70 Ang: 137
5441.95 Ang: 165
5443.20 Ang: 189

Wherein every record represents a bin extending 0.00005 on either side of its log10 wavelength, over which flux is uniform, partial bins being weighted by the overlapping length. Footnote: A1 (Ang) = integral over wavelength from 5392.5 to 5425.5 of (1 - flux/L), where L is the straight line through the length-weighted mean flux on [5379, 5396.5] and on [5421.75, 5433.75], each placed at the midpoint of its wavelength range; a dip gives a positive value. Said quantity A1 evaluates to 2.9 Ang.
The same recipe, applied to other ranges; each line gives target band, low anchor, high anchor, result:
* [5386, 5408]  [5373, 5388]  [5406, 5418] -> 0.7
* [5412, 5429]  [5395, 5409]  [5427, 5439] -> -0.5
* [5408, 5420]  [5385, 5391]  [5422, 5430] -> 0.9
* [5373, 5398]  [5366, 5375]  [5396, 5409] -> -2.7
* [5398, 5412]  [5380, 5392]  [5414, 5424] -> 1.3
